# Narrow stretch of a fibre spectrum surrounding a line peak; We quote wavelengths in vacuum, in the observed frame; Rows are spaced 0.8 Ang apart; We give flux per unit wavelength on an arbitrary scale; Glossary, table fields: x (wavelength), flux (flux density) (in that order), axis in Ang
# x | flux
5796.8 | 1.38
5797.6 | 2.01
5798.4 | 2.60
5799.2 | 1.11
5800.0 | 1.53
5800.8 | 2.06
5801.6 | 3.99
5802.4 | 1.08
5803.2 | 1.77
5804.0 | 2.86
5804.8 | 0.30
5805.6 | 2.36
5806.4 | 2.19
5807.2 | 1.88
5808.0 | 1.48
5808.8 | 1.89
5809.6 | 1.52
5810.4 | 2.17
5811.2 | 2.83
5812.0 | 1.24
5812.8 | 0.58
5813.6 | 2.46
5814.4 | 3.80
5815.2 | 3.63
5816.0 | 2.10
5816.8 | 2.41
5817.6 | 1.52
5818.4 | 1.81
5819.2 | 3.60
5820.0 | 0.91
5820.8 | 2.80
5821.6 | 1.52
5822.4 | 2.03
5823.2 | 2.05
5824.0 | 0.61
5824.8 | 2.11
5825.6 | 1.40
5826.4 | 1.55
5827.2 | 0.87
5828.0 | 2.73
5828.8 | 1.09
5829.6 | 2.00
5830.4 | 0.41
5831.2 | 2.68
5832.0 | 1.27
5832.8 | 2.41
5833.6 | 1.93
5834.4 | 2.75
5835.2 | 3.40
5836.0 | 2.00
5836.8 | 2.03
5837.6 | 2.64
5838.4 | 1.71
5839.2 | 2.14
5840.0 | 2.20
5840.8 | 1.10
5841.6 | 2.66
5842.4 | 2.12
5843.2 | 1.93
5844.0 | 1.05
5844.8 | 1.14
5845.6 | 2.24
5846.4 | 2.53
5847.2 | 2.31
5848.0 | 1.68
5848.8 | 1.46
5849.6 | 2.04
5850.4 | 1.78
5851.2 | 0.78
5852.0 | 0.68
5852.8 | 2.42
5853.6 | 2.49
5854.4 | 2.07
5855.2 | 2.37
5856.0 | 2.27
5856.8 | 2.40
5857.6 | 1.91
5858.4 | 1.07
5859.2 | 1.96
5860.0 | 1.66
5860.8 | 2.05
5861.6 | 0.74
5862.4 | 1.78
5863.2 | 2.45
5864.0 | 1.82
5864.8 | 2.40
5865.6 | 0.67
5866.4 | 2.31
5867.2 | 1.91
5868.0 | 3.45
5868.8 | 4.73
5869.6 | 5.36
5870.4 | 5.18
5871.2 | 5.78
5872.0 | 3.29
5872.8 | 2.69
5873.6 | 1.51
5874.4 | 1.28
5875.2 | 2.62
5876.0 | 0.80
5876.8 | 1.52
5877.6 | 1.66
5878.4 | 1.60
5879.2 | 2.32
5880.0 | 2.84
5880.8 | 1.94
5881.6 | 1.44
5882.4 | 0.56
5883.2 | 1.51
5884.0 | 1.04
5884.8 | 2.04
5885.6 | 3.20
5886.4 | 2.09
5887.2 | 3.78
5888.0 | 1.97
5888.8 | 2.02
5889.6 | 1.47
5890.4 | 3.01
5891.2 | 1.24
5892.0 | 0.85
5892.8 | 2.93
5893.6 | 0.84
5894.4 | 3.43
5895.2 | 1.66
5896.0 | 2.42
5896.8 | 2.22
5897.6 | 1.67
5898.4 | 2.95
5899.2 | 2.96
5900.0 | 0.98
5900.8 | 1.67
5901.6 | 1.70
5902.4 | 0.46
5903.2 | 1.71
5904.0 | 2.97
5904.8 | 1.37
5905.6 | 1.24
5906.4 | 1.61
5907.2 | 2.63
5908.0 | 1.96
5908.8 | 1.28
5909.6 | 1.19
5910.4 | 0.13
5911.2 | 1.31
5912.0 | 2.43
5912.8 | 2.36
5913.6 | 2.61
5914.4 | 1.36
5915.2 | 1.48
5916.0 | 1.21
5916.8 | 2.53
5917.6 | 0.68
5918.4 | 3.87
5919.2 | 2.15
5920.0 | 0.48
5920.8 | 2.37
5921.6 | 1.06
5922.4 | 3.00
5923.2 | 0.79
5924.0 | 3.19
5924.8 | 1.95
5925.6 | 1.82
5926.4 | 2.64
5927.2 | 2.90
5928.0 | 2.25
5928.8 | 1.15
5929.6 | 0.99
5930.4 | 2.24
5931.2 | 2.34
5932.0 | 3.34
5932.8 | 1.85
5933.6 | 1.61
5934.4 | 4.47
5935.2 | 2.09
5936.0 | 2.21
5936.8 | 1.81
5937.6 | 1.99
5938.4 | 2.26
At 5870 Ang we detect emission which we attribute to Hbeta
